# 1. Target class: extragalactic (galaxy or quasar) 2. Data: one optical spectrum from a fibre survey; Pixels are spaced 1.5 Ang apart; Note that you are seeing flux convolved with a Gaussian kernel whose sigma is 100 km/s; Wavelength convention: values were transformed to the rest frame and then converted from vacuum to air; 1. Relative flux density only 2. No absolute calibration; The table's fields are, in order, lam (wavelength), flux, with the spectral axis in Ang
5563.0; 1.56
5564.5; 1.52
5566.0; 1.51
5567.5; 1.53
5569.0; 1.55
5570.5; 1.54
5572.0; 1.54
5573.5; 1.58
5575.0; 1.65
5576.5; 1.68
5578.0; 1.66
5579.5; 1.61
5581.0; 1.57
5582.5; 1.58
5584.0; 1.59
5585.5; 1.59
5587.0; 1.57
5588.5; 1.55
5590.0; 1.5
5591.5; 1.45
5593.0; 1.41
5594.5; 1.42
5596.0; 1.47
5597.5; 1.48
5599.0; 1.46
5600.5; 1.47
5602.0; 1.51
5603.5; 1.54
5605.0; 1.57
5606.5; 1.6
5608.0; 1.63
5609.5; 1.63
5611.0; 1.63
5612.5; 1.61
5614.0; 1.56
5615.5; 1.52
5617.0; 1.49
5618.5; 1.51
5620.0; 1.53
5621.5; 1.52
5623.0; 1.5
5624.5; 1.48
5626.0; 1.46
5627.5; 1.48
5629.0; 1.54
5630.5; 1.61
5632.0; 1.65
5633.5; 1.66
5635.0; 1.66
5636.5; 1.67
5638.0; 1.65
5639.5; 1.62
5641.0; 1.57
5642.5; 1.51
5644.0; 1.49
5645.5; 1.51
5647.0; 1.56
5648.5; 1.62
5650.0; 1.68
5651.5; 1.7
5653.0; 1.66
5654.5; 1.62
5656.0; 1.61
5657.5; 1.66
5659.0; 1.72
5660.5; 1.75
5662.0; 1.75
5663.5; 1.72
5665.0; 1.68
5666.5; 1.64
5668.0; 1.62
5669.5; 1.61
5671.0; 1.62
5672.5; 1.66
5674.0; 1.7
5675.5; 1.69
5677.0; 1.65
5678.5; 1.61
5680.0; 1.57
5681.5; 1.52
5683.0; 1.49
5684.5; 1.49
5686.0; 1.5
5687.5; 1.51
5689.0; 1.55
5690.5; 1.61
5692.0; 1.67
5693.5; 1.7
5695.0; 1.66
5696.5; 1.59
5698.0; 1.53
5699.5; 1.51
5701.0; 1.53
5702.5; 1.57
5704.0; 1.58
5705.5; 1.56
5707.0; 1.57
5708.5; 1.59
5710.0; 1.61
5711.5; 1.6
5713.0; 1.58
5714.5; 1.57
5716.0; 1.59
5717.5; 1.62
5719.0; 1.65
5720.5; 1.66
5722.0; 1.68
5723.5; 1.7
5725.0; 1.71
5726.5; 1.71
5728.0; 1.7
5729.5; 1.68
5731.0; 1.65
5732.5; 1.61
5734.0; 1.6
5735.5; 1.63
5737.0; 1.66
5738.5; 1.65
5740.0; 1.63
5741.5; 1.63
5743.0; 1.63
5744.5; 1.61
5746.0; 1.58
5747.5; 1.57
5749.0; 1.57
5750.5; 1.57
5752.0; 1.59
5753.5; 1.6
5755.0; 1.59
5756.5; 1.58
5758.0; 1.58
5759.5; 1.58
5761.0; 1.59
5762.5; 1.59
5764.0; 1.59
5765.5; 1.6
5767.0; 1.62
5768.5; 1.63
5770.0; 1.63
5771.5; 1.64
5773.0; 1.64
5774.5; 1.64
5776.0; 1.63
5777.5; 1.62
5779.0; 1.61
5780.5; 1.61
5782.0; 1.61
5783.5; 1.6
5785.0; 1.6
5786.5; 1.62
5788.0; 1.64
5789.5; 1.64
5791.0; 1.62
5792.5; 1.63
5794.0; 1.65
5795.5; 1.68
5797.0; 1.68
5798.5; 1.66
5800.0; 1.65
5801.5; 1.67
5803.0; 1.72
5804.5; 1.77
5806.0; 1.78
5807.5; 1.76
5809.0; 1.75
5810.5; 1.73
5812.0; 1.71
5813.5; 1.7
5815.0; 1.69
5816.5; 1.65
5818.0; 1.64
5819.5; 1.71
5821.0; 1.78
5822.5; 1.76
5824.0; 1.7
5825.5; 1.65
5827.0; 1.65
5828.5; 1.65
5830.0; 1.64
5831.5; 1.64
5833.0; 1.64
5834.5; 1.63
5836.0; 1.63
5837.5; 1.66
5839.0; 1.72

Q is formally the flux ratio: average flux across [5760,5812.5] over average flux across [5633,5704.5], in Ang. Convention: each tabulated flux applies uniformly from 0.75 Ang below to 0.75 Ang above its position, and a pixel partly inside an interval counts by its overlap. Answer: 1.02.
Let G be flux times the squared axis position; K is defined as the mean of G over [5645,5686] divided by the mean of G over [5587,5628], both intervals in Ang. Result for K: 1.10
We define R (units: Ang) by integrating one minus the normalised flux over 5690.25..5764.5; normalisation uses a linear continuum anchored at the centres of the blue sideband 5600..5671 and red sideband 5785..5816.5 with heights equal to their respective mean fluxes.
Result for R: 1.5 Ang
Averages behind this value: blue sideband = 1.6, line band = 1.61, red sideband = 1.68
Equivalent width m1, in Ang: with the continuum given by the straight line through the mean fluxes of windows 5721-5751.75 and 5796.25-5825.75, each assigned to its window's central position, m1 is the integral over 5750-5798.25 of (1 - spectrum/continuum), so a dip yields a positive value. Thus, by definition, 1.7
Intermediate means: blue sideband 1.64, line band 1.62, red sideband 1.71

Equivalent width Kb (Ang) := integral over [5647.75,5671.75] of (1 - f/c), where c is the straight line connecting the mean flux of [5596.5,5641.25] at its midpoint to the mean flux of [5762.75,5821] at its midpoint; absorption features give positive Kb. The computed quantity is -1.3 Ang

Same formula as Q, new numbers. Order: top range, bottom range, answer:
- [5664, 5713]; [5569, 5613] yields 1.03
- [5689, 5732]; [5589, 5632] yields 1.06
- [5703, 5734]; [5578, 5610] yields 1.06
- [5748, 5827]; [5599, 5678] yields 1.03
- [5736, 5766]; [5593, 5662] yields 1.02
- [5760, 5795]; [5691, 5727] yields 1.00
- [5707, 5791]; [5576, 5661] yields 1.03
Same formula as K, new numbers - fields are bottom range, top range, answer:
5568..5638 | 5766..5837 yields 1.15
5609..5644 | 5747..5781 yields 1.07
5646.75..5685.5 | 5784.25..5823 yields 1.08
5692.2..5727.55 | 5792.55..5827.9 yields 1.09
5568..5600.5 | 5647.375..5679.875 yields 1.11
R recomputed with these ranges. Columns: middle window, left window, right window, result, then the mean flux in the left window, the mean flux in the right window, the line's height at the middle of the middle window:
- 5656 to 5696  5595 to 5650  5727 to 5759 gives -1.2 Ang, 1.56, 1.62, 1.58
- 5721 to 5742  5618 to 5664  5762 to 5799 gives -0.5 Ang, 1.6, 1.63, 1.62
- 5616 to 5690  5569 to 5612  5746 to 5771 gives -1.4 Ang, 1.55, 1.59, 1.57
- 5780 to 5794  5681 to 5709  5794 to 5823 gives 0.5 Ang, 1.56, 1.71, 1.68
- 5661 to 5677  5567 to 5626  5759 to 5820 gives -0.8 Ang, 1.54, 1.65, 1.59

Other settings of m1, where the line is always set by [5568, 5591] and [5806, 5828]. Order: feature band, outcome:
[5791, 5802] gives 0.26 Ang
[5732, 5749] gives 0.52 Ang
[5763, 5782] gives 0.71 Ang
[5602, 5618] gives 0.24 Ang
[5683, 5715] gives 1.40 Ang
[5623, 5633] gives 0.44 Ang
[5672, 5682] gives 0.02 Ang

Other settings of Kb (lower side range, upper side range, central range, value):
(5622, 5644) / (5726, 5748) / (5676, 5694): 0.36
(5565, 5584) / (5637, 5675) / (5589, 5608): 1.22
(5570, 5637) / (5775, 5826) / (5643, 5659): -0.32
